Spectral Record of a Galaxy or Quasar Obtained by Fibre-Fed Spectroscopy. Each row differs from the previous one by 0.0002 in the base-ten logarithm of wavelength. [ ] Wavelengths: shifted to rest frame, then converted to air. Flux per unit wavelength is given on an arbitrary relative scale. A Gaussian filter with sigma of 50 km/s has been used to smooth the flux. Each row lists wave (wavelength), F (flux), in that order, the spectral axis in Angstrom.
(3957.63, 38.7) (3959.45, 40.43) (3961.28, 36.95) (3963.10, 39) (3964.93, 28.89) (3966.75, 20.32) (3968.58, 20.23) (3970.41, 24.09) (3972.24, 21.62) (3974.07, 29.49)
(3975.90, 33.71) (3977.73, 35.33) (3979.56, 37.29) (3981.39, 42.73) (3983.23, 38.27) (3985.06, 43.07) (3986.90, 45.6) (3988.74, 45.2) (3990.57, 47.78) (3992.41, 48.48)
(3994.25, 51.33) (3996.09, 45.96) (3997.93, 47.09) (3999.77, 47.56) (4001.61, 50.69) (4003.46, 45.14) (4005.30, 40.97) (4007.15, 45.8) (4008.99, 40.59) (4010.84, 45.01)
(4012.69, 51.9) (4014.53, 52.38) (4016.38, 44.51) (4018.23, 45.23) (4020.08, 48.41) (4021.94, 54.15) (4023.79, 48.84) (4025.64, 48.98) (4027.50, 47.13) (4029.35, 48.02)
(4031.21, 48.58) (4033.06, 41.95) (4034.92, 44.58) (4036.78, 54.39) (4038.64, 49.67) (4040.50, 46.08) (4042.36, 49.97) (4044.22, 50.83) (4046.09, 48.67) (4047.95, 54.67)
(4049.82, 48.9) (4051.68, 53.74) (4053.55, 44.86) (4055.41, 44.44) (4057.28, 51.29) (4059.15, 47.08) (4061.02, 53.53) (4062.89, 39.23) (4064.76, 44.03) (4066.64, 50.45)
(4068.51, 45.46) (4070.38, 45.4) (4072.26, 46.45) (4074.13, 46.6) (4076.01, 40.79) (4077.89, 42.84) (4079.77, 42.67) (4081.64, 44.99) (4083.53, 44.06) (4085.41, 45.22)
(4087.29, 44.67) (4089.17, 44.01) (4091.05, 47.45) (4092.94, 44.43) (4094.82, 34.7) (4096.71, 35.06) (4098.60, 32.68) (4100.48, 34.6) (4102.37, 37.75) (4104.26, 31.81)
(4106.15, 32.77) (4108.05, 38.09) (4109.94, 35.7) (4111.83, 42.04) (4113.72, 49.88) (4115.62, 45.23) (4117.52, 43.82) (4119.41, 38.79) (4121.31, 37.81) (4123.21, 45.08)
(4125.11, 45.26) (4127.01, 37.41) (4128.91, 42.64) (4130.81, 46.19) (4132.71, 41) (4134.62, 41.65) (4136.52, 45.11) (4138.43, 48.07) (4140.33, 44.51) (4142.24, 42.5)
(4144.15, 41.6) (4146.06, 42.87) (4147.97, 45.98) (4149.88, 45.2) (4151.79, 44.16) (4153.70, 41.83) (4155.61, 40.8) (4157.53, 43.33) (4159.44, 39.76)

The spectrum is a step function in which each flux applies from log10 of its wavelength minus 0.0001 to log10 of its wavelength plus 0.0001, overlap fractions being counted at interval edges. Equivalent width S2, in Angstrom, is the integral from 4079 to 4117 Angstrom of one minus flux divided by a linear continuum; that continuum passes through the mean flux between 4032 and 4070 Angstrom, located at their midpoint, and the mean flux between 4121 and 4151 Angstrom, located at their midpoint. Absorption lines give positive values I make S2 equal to 4.3 Angstrom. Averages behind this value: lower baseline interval 48.2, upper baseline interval 43.4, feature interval 40.4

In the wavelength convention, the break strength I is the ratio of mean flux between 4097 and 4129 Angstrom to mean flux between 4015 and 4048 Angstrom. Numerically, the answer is 0.81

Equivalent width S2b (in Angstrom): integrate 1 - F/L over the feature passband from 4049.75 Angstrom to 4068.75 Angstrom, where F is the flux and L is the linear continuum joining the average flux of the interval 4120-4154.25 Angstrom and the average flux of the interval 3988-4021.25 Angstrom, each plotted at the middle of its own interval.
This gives -0.9 Angstrom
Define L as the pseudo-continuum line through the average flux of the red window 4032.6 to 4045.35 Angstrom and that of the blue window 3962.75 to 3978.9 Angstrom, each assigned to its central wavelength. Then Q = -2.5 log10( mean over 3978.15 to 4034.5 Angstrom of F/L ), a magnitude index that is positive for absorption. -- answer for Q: -0.21 mag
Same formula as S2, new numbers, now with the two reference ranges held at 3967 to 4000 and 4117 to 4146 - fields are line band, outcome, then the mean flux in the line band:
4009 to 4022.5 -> -2.9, 48.1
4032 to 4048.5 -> -3.5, 48.9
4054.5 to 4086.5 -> -3.5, 45.5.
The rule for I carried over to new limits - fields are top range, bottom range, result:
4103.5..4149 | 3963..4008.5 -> 1.07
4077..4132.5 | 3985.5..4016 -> 0.87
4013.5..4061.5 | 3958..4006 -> 1.26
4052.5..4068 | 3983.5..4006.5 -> 1.01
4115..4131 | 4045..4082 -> 0.90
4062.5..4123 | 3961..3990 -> 1.22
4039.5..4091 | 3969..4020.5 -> 1.10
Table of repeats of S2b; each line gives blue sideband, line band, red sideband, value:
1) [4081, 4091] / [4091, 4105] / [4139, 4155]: 2.5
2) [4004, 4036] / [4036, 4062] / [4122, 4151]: -2.1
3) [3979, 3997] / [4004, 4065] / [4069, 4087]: -4.6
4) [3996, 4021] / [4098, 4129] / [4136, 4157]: 3.5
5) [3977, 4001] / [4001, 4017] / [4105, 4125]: -0.9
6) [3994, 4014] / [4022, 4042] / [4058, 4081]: -0.9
